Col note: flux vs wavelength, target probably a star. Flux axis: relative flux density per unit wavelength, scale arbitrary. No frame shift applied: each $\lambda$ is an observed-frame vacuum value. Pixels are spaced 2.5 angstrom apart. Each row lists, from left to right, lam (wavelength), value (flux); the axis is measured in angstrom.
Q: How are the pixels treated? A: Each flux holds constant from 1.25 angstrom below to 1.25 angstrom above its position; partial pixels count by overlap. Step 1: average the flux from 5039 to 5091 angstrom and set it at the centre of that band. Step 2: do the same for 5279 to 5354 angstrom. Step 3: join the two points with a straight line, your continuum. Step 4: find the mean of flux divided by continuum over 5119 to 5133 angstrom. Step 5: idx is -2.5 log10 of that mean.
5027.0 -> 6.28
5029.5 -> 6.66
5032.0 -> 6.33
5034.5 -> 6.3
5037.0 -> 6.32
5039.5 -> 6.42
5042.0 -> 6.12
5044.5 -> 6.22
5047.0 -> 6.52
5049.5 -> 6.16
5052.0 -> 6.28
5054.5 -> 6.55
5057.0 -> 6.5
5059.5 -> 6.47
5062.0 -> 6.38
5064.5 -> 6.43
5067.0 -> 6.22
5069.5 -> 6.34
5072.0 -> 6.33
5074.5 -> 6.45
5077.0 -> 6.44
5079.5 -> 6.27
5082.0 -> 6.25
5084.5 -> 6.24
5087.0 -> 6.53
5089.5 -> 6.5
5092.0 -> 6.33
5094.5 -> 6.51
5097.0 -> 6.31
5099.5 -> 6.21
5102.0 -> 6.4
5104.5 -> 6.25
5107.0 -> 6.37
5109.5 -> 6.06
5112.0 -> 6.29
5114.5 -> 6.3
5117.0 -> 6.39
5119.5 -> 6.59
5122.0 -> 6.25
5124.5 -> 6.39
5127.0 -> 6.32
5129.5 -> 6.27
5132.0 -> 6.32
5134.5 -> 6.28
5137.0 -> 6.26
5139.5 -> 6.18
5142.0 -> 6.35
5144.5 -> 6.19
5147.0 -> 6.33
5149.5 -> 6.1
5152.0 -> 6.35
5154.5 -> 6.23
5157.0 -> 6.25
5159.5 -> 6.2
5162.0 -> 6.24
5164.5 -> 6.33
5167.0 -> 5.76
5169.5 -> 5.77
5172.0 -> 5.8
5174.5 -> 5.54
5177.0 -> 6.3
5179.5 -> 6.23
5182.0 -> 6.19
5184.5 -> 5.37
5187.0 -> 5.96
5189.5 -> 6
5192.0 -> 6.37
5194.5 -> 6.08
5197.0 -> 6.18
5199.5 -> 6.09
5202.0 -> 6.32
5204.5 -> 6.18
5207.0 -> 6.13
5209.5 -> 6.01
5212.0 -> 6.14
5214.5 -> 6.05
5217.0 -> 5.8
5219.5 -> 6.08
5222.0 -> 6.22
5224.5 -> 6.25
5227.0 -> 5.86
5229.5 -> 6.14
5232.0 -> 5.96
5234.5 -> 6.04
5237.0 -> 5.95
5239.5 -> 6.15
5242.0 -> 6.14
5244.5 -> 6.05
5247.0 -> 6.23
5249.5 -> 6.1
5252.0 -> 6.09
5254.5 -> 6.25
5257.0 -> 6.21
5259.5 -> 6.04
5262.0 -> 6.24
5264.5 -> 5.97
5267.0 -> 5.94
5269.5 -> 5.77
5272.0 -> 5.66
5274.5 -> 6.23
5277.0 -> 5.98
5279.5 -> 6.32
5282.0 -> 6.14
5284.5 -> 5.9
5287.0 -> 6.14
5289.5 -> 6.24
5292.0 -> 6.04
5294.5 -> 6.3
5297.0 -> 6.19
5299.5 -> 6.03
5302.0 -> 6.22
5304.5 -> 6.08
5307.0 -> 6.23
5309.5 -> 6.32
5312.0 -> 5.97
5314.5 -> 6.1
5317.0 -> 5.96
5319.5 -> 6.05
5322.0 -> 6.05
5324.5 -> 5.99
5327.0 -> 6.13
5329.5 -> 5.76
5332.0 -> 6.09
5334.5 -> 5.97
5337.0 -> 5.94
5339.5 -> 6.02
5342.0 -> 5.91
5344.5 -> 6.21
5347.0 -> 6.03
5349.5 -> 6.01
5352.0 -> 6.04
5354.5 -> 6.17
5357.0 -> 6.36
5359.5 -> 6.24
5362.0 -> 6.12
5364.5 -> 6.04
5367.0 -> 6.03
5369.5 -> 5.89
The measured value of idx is -0.009 mag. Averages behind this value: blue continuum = 6.36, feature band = 6.34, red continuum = 6.08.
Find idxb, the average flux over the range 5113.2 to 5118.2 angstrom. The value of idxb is 6.34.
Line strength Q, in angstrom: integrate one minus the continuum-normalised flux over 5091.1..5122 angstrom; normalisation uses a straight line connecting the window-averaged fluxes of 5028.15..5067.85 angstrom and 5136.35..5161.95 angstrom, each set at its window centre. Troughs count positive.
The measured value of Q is -0.2 angstrom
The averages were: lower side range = 6.37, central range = 6.33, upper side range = 6.24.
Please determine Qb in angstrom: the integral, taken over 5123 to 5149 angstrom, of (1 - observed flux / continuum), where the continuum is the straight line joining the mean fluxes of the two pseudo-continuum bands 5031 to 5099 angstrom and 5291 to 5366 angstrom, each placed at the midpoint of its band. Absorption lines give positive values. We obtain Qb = 0.0 angstrom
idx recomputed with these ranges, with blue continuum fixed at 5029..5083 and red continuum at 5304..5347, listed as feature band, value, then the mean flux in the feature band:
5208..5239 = 0.021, 6.04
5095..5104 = -0.002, 6.32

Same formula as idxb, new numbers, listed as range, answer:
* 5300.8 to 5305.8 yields 6.15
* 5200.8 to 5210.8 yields 6.16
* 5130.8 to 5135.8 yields 6.3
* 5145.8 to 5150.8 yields 6.22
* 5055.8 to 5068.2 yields 6.4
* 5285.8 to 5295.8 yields 6.18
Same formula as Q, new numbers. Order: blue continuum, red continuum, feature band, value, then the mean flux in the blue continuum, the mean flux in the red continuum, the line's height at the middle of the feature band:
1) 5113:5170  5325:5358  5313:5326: 0.08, 6.25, 6.05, 6.07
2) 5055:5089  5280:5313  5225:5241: 0.47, 6.38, 6.14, 6.21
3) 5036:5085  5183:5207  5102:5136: -0.50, 6.35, 6.07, 6.22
